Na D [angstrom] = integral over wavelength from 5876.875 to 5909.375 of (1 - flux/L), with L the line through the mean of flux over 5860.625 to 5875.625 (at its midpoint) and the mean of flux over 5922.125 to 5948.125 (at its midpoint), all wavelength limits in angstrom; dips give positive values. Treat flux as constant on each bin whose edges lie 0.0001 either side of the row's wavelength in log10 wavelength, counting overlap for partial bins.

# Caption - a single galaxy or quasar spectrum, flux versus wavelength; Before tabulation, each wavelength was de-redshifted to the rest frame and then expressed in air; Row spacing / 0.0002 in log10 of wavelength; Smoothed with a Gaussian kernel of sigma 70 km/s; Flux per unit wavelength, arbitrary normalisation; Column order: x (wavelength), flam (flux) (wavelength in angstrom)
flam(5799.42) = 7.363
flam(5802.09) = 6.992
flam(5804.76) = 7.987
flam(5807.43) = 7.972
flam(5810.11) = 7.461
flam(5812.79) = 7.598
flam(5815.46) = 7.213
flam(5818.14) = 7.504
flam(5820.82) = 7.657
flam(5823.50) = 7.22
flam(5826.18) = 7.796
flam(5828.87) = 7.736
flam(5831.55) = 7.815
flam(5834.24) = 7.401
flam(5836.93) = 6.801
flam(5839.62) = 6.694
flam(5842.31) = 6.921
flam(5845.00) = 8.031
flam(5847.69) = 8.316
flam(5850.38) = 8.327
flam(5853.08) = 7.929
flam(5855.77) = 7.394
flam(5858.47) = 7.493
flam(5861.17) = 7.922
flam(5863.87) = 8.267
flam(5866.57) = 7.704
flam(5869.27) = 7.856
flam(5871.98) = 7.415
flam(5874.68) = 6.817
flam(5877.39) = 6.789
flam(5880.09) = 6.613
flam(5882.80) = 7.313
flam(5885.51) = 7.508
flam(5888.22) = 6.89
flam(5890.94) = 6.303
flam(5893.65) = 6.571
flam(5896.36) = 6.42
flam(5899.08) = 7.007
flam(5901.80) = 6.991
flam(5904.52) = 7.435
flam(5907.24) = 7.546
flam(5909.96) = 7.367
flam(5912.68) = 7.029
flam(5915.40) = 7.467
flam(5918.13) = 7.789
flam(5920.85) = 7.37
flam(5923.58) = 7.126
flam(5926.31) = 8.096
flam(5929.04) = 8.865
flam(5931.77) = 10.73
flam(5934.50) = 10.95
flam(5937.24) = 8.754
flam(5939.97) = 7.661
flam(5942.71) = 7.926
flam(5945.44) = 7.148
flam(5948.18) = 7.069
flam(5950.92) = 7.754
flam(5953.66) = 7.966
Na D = 4.2 angstrom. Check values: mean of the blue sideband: 7.67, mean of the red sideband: 8.5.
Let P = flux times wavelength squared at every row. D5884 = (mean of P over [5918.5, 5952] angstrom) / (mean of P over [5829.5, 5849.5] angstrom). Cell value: 1.15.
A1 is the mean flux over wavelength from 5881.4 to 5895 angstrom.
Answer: 6.91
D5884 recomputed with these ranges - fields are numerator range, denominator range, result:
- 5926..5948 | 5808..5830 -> 1.20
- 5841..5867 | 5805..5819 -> 1.05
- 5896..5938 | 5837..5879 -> 1.07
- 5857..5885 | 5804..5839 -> 1.00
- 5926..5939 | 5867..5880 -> 1.35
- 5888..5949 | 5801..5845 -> 1.07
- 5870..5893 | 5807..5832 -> 0.94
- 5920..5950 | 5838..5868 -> 1.11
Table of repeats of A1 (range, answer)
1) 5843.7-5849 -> 8.18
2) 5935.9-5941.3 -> 8.22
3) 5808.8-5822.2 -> 7.49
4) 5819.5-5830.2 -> 7.6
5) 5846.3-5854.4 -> 8.19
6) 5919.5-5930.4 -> 7.86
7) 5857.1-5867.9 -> 7.84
